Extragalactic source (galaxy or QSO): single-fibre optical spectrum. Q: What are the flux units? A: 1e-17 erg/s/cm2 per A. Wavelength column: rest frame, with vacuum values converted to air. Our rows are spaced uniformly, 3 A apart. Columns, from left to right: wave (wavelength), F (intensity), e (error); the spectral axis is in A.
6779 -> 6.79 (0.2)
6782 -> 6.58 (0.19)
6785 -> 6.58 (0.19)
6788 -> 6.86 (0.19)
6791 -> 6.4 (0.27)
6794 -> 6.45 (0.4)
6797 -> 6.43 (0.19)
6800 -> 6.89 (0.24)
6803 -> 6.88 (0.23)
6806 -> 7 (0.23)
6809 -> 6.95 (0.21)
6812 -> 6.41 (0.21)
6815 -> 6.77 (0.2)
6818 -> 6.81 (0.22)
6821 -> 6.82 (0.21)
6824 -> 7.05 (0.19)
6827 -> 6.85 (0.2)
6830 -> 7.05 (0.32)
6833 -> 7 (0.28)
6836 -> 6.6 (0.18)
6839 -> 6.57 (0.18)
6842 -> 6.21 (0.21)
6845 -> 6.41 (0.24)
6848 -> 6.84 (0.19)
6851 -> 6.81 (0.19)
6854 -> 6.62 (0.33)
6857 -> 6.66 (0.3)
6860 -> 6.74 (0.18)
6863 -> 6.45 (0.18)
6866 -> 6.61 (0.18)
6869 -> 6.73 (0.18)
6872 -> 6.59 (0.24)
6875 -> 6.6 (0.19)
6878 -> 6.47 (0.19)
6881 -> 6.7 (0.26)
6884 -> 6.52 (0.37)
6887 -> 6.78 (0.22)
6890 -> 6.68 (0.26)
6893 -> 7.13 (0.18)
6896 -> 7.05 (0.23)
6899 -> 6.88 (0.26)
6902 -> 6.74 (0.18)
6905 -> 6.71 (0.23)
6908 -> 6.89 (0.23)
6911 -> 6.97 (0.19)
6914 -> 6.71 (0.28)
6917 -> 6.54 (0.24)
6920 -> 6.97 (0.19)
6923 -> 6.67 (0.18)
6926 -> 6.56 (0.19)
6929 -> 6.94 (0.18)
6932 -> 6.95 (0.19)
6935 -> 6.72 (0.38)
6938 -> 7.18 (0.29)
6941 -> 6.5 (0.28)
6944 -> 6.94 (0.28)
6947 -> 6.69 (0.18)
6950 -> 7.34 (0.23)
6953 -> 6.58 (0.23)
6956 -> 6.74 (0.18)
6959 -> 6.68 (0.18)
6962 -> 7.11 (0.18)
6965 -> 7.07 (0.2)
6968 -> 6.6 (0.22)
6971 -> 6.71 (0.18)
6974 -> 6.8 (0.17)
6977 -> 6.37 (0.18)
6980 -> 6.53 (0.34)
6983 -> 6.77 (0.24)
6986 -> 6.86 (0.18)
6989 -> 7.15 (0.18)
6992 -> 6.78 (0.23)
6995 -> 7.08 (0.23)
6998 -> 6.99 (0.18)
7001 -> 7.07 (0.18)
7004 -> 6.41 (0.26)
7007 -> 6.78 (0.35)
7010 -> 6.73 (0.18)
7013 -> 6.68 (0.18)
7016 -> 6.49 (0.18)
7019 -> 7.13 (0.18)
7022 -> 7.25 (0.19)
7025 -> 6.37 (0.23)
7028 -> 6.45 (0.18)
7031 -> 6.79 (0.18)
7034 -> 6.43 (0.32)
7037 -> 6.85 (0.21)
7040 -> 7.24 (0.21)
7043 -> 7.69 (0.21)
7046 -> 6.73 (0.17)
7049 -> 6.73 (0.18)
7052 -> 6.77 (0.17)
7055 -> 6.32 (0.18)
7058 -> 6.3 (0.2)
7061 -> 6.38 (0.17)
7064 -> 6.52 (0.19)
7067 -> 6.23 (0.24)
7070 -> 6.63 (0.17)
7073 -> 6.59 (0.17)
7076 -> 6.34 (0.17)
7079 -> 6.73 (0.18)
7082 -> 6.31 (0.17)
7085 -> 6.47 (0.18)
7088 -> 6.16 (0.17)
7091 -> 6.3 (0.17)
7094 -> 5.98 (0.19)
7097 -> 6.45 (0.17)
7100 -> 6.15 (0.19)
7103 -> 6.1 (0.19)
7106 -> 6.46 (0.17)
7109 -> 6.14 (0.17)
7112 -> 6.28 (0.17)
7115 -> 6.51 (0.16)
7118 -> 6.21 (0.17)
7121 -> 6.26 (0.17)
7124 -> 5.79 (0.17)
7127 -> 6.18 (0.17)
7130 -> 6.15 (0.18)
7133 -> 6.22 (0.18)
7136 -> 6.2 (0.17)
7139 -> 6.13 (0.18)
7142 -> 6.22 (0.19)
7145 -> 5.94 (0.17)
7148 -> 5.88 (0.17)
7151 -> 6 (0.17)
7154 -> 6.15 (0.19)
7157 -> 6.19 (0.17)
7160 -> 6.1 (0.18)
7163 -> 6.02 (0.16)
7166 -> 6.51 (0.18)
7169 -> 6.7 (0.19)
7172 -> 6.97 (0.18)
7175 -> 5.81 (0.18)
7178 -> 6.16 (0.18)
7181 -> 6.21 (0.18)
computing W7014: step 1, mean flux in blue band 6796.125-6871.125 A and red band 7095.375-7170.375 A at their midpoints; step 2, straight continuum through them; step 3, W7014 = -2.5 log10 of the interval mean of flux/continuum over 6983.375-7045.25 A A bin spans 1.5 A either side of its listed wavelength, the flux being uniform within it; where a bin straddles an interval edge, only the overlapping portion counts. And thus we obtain -0.07 mag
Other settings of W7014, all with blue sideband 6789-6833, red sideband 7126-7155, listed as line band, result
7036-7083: -0.064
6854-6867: 0.010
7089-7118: -0.014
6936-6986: -0.052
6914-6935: -0.036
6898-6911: -0.038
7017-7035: -0.066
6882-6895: -0.027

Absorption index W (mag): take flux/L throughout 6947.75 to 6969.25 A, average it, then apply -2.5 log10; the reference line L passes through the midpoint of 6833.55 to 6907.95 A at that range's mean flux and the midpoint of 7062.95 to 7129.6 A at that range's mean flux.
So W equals -0.05 mag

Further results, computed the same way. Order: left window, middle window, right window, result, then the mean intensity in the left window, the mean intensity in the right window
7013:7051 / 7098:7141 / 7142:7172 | 0.03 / 6.84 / 6.21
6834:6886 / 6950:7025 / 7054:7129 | -0.06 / 6.6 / 6.31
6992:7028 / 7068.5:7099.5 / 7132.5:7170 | 0.01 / 6.8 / 6.17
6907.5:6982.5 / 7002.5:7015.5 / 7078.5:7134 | -0.01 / 6.79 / 6.25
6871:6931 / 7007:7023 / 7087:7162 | -0.06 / 6.76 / 6.17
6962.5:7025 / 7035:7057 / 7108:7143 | -0.05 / 6.81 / 6.19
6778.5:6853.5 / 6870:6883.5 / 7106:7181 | 0.01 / 6.72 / 6.2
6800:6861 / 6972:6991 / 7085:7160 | -0.05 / 6.76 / 6.17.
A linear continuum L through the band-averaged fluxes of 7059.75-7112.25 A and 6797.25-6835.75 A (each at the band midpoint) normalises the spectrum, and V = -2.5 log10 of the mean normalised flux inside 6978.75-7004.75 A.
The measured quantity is -0.06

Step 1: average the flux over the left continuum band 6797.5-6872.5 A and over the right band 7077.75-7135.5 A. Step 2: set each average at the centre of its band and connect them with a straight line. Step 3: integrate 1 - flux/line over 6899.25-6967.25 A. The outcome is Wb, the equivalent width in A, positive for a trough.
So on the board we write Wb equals -2.8 A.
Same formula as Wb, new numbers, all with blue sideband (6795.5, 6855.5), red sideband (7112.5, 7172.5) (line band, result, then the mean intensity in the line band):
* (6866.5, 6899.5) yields -0.4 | 6.73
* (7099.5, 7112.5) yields 0.1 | 6.23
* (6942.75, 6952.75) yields -0.6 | 6.94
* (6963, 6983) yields -0.6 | 6.7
